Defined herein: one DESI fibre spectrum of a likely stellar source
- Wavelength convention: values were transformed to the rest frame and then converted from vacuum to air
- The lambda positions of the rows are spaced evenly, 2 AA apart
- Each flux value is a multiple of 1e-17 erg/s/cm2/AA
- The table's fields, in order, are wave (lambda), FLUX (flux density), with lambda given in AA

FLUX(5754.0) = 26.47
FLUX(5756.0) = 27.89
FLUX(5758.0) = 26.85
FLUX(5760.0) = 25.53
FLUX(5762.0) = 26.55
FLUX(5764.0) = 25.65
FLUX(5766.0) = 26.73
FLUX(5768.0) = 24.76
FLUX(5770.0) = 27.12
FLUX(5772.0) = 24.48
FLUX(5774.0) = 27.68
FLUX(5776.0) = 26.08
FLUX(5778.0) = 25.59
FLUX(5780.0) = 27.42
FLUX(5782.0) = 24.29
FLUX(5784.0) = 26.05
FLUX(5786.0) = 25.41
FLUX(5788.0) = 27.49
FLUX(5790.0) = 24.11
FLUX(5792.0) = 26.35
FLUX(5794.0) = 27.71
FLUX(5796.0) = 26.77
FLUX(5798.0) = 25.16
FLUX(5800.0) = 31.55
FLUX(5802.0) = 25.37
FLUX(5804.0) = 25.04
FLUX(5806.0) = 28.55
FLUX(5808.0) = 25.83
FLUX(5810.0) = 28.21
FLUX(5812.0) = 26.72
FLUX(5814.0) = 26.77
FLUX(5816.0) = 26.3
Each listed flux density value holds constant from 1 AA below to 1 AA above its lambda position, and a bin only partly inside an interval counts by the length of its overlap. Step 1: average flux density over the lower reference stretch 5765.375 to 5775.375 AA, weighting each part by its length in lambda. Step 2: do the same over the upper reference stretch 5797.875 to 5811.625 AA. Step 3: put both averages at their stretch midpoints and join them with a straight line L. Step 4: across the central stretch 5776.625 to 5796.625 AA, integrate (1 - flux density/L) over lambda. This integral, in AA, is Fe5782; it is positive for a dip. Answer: 0.4 AA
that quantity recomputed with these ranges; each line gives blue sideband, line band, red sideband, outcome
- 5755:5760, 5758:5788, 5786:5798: 0.7 AA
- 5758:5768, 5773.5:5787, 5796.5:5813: 0.2 AA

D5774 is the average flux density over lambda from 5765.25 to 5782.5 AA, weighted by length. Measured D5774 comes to 26.1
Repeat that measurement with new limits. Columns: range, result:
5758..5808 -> 26.3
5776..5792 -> 25.8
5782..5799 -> 26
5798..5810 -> 27.2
